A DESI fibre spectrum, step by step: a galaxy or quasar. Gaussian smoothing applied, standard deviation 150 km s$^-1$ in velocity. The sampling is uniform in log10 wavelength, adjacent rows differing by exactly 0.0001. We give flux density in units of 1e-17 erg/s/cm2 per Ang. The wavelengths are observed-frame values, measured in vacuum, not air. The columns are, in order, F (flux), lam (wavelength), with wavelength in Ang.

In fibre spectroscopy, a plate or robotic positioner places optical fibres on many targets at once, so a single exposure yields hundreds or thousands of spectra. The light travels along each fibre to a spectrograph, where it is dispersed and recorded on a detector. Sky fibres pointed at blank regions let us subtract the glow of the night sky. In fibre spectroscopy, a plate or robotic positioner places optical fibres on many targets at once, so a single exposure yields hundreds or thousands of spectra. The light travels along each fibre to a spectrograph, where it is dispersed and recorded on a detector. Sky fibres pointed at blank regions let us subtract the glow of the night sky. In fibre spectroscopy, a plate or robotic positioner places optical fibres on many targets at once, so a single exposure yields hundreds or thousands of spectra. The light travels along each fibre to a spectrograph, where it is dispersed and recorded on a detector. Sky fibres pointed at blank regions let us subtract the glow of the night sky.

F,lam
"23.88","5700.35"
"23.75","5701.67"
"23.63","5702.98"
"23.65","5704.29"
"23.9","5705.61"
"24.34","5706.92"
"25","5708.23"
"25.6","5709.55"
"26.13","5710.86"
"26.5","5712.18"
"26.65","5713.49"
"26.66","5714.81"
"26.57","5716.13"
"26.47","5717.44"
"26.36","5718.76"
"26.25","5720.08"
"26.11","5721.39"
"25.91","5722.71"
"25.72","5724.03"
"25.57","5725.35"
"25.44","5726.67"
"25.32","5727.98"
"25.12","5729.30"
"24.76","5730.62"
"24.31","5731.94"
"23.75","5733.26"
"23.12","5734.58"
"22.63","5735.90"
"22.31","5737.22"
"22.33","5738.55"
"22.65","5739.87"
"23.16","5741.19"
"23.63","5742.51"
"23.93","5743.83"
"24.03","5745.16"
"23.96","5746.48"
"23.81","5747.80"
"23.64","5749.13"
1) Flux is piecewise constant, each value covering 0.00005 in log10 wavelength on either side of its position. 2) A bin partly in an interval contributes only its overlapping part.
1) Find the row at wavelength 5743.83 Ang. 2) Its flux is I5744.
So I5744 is 23.93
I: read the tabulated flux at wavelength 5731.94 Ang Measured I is 24.31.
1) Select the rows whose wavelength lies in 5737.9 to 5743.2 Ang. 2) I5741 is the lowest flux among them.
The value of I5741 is 22.33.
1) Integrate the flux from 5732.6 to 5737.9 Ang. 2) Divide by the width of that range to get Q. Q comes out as 22.9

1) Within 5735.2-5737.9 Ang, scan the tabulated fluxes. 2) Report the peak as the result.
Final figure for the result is 22.63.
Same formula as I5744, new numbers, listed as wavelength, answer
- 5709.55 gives 25.6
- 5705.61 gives 23.9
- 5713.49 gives 26.65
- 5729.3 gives 25.12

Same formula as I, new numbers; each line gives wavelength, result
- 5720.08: 26.25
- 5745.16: 24.03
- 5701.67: 23.75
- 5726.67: 25.44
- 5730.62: 24.76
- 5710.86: 26.13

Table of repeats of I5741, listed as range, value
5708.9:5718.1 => 25.6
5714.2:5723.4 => 25.91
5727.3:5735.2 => 23.12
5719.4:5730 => 25.12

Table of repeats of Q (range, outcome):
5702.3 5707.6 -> 23.9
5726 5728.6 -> 25.5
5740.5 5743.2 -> 23.4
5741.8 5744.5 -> 23.7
